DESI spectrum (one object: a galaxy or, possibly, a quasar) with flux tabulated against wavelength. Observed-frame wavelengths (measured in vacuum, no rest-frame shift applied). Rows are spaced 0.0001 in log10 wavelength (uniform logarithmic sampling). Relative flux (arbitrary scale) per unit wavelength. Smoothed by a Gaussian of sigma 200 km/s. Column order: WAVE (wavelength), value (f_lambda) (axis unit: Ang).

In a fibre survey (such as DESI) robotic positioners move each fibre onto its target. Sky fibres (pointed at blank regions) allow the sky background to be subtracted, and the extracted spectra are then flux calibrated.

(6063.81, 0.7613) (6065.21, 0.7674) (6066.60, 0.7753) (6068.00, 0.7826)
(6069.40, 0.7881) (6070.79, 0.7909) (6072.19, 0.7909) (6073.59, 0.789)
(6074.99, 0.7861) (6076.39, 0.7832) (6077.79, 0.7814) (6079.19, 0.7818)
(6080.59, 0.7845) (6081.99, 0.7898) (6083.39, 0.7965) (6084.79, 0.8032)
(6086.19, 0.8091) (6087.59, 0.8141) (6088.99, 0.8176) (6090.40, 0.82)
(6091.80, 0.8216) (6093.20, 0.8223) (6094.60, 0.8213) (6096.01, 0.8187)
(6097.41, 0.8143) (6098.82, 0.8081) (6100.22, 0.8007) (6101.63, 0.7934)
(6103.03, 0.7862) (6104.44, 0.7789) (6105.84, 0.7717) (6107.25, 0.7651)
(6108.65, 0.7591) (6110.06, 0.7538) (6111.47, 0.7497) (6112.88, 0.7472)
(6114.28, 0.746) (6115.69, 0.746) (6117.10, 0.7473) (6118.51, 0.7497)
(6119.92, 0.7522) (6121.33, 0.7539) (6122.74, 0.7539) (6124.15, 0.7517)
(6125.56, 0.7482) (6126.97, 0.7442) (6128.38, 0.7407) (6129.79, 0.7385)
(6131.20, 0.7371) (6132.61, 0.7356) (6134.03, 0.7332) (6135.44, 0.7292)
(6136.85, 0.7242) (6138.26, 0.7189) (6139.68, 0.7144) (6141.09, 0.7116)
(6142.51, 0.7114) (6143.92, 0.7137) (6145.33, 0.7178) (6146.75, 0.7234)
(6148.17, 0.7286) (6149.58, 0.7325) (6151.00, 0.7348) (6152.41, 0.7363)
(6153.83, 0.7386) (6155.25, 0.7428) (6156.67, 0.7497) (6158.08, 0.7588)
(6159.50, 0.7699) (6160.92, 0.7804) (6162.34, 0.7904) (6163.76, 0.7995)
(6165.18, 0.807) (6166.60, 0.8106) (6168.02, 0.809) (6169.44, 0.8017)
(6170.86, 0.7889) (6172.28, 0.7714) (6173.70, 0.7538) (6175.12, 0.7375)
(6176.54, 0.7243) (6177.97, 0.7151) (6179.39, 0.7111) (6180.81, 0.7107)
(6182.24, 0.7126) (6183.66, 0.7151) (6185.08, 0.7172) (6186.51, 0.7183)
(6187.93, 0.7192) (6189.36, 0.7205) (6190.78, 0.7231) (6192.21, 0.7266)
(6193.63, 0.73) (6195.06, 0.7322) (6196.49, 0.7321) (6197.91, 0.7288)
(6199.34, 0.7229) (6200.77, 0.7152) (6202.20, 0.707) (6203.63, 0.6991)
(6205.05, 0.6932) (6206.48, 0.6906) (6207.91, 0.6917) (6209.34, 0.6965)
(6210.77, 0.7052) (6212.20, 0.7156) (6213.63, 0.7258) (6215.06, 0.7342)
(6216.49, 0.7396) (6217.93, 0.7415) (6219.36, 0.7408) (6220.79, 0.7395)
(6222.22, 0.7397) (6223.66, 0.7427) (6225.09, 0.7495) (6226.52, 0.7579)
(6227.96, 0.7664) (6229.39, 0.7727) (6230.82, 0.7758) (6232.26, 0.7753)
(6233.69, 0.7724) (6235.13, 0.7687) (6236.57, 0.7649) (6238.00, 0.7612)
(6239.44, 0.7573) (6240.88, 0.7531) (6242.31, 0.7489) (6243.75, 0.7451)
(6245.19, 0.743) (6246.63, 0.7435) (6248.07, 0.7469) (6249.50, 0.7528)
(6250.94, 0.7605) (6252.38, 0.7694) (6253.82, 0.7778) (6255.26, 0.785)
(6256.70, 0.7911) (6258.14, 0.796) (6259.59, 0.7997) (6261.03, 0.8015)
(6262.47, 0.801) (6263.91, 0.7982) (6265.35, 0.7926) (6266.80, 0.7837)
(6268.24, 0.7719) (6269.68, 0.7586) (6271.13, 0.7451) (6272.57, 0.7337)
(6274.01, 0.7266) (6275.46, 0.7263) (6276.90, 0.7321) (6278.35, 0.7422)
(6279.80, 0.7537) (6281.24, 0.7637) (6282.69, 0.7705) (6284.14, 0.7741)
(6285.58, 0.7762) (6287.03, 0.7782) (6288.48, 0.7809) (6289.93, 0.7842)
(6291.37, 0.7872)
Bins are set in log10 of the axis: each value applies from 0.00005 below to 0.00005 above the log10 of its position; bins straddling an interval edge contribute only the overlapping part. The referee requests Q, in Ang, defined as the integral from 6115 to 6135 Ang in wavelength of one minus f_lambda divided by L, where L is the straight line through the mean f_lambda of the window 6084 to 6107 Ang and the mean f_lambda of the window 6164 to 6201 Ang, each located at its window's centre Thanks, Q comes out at 1.0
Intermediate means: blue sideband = 0.805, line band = 0.745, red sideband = 0.742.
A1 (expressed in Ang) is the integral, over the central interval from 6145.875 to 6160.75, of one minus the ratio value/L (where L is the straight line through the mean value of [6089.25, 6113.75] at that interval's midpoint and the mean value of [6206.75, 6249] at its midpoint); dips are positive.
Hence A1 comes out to 0.6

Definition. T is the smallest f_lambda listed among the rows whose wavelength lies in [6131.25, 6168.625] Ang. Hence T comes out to 0.7114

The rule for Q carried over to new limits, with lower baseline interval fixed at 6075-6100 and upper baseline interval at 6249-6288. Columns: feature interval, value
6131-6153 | 1.9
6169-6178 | 0.3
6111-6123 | 0.7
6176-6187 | 1.0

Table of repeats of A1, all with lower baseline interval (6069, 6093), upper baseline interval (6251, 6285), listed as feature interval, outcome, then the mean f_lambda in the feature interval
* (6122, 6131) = 0.5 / 0.746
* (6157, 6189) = 1.2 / 0.755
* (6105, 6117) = 0.6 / 0.755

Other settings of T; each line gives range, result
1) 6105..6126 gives 0.746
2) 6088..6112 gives 0.7497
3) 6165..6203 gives 0.707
